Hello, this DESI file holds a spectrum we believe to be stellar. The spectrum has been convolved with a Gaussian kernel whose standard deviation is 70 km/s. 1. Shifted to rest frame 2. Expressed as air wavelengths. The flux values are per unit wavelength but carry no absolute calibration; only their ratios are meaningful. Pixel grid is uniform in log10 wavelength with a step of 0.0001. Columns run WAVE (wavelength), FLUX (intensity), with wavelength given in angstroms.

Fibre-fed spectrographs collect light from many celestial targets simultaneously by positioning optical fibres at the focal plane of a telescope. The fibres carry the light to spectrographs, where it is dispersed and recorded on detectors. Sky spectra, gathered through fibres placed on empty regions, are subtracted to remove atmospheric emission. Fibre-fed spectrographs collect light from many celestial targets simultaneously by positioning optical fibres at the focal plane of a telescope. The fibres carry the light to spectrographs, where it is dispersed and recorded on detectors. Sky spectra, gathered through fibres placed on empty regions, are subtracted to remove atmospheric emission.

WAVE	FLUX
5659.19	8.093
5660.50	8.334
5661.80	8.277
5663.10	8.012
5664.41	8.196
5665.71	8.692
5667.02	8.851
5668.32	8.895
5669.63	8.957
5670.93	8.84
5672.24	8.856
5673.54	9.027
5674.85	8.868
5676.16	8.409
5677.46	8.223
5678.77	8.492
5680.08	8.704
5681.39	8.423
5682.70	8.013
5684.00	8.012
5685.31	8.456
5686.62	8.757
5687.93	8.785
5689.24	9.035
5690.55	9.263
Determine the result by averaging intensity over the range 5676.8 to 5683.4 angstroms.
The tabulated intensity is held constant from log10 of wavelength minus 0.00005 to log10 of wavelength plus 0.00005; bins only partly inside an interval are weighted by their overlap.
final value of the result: 8.38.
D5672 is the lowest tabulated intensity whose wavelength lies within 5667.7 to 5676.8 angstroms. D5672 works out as 8.409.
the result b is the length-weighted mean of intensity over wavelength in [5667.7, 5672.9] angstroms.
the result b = 8.89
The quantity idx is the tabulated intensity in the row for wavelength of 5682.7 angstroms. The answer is 8.013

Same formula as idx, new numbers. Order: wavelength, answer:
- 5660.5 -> 8.334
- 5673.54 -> 9.027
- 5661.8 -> 8.277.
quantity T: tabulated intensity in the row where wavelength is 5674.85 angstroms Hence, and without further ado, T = 8.868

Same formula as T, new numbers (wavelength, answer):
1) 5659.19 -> 8.093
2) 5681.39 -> 8.423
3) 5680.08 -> 8.704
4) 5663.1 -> 8.012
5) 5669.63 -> 8.957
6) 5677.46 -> 8.223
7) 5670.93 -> 8.84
